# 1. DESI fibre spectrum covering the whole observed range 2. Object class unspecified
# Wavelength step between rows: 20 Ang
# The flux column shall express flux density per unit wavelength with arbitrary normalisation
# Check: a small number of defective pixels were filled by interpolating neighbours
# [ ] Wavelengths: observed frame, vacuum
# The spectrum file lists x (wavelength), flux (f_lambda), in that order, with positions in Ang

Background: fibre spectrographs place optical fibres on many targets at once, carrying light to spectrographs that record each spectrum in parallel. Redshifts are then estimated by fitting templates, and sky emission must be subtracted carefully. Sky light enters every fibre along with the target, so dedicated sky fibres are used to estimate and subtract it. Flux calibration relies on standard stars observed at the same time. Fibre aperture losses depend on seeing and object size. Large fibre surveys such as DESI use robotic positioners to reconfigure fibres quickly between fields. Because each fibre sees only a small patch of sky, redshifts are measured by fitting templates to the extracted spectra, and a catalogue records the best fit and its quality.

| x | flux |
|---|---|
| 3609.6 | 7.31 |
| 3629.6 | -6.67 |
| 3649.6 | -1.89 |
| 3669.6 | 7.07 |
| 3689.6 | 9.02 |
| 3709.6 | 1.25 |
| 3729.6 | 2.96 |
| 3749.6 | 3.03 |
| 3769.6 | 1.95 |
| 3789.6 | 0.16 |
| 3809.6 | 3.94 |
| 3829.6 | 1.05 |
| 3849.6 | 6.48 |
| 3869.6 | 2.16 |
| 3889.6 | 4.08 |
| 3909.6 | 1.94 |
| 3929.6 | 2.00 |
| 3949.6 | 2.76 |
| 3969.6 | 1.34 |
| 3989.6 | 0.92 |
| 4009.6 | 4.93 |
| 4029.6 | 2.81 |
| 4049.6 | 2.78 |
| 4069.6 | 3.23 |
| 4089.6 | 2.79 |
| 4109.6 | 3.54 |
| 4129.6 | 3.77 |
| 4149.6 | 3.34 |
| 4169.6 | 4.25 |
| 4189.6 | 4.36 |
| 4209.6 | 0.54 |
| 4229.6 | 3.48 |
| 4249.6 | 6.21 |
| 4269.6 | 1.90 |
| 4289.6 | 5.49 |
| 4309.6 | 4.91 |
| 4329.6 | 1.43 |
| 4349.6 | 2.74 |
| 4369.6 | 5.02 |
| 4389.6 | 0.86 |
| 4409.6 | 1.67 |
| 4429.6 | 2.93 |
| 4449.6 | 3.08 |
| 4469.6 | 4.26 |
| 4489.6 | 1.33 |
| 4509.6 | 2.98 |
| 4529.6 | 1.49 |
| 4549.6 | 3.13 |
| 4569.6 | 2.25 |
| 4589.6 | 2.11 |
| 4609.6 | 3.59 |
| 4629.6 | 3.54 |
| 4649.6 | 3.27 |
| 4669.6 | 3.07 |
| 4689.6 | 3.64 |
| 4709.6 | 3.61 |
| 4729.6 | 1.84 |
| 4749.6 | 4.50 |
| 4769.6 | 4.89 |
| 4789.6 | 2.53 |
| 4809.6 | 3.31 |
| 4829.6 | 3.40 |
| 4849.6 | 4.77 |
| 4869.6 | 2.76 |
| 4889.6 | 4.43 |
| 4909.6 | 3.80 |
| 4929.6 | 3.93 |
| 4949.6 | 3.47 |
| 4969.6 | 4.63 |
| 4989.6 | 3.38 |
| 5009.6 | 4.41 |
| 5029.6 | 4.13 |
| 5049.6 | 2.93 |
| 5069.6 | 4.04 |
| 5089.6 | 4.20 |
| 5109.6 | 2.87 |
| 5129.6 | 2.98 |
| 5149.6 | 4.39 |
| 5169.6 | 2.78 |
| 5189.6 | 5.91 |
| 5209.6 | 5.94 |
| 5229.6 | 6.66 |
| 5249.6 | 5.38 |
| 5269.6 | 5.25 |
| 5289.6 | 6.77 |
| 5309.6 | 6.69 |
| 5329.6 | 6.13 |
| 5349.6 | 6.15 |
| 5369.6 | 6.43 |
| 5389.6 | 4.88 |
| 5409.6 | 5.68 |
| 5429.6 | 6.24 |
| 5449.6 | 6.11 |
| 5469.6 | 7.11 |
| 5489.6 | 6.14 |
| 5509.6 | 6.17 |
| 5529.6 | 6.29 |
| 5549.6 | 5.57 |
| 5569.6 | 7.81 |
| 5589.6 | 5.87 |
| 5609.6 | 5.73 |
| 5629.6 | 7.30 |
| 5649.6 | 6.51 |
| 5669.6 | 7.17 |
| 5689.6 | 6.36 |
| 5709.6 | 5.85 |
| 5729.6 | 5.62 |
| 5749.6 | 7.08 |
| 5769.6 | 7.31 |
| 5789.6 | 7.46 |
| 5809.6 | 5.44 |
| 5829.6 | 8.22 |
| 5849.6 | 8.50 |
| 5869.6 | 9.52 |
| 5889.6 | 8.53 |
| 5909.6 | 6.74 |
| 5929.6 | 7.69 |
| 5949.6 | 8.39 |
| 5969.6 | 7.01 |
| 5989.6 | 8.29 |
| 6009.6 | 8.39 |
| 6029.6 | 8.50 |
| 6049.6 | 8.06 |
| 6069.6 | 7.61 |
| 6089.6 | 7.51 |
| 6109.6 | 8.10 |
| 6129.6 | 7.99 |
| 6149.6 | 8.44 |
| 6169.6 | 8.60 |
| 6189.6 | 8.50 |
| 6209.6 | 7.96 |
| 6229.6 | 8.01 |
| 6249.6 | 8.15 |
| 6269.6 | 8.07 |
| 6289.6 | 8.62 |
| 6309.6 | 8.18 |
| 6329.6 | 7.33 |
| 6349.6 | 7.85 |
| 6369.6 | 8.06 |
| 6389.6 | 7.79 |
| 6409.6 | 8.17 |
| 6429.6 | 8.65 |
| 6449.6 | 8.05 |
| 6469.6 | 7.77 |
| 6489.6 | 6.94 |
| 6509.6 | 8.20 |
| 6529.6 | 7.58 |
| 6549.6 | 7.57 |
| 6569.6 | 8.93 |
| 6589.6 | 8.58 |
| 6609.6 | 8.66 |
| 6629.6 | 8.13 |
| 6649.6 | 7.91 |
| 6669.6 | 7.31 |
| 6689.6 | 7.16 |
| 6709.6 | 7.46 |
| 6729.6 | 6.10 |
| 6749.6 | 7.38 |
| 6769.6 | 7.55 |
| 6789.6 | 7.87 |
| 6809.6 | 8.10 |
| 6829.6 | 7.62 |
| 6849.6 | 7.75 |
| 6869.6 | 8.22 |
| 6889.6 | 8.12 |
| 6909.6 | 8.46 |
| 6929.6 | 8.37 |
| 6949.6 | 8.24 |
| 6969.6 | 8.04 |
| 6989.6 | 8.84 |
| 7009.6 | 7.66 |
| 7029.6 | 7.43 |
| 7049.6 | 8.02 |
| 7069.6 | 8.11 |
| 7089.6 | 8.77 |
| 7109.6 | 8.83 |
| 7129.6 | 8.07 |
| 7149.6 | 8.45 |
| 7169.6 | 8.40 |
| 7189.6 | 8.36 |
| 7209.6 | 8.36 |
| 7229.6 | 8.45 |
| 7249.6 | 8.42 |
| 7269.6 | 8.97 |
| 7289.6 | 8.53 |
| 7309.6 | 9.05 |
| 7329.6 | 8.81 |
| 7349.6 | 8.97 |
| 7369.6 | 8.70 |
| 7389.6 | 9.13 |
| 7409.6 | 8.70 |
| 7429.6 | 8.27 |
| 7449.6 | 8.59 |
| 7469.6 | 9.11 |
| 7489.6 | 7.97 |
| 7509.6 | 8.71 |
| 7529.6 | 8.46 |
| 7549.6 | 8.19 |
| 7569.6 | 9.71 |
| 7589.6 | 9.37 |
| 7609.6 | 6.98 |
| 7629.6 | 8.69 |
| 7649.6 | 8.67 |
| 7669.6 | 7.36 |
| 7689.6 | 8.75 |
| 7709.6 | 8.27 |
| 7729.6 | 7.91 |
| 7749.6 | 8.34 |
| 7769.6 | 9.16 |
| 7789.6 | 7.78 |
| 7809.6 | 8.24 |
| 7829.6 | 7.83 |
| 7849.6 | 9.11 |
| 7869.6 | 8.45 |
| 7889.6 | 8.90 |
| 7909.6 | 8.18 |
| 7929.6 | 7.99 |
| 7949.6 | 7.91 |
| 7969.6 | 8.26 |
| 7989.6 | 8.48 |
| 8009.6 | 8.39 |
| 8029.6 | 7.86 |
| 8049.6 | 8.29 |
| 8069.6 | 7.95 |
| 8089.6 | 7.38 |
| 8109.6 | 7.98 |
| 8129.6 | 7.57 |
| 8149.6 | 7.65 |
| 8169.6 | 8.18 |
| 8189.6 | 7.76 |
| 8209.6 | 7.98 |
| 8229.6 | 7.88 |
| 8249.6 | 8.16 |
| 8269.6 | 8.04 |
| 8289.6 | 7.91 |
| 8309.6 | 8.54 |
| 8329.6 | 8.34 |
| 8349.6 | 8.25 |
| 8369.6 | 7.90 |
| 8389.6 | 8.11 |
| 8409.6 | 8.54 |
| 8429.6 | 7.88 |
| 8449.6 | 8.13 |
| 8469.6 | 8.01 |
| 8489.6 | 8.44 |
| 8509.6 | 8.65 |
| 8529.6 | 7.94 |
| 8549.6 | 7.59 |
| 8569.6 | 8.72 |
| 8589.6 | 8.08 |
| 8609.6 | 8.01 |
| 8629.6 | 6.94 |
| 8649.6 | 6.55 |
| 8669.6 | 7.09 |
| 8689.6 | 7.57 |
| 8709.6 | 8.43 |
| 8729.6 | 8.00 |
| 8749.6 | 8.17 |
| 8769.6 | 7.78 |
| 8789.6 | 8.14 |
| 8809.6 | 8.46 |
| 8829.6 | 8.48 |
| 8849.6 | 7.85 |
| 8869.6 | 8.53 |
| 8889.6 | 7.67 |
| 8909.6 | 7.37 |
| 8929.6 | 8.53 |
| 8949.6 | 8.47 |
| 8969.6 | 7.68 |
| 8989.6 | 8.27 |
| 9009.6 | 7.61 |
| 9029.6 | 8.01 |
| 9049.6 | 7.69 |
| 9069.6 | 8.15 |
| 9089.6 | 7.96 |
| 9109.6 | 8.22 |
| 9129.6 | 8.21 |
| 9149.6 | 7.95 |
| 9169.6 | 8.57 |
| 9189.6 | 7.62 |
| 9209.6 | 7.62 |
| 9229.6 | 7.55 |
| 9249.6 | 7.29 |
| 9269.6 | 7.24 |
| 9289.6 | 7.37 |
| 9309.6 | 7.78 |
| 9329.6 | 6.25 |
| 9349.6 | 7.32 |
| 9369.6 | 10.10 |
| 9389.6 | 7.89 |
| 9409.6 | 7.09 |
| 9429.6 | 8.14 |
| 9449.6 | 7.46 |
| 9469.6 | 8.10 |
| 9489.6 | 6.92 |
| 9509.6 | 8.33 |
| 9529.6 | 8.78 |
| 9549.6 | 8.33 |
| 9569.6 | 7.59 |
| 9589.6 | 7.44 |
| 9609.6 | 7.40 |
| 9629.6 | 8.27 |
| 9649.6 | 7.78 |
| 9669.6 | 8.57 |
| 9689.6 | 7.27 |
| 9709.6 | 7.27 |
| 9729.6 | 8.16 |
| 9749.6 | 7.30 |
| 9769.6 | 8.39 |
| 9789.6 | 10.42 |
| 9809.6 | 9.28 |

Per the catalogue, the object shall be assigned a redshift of 0.30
